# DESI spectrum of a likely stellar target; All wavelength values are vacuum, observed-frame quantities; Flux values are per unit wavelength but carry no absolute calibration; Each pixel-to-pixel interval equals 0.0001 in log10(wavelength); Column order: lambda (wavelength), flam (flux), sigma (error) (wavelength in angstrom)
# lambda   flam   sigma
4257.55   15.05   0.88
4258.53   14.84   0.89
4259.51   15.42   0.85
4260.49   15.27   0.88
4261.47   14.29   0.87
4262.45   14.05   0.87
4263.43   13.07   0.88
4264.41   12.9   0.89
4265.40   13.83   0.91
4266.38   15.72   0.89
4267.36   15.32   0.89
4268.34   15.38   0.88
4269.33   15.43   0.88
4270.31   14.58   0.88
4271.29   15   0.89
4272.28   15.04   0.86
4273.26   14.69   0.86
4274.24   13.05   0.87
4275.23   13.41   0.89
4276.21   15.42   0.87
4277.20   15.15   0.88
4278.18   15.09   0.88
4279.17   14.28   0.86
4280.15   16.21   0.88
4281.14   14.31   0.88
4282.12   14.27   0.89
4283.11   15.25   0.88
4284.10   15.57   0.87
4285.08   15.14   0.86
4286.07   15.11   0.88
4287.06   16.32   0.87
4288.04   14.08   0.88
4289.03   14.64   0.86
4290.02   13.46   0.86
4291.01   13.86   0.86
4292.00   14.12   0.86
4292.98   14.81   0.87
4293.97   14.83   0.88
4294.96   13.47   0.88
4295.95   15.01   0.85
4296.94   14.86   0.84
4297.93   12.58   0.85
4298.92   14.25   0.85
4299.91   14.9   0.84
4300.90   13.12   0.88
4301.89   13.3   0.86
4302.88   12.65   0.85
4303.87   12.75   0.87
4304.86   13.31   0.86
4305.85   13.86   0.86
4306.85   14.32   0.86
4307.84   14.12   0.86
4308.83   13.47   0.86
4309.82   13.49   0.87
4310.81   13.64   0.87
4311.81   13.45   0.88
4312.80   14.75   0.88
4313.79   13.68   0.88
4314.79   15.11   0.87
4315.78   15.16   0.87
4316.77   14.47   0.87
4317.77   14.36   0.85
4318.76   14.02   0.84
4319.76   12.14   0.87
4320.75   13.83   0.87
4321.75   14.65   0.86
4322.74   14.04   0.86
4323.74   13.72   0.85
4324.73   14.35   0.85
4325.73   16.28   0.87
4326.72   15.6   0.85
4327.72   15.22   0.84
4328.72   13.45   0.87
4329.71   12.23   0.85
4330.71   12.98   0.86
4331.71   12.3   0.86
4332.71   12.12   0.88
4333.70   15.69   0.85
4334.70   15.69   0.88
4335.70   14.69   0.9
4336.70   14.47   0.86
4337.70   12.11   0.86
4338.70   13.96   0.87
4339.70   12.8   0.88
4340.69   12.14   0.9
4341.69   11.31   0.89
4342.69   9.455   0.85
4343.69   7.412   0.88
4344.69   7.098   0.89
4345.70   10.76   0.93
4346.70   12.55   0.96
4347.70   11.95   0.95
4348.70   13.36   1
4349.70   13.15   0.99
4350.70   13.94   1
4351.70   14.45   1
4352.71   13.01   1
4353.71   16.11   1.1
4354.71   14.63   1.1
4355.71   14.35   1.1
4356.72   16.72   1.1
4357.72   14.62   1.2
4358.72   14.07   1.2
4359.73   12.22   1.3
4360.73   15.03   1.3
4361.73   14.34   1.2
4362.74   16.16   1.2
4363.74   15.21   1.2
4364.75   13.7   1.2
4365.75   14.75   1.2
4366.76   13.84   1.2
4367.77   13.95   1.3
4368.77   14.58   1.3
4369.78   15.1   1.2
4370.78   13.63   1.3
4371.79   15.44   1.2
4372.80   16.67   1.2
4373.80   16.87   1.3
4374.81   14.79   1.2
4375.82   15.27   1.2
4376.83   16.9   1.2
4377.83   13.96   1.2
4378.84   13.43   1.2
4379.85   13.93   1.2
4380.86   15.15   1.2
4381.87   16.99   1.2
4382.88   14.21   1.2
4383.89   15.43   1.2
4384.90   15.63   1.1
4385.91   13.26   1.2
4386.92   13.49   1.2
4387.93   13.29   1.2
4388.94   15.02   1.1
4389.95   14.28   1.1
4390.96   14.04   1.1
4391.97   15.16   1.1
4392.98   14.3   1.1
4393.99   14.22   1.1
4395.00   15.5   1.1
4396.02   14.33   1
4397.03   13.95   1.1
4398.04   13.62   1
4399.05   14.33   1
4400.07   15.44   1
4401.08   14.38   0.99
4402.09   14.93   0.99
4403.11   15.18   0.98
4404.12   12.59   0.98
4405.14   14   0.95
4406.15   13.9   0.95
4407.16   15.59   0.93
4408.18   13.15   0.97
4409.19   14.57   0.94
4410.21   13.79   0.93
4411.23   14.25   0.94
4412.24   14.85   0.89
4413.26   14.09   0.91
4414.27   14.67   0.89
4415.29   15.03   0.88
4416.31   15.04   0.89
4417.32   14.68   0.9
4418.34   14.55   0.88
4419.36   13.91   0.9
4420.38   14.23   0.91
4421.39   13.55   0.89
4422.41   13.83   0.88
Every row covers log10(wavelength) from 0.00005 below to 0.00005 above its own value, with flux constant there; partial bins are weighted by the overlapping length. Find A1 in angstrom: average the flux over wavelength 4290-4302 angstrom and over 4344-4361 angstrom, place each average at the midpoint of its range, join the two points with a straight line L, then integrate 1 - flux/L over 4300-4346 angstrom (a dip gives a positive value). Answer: 1.2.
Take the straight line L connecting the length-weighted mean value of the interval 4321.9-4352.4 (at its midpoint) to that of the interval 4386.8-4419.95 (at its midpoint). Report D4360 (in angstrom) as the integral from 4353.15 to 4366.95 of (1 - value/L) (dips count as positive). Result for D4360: -1.3 angstrom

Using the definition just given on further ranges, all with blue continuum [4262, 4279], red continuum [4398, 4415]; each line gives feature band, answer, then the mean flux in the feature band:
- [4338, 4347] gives 2.3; 10.8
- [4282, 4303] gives 0.2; 14.4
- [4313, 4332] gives 0.5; 14.1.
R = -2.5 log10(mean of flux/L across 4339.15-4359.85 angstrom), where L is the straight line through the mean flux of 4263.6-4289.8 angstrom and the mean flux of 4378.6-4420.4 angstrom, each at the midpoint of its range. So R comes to 0.151 mag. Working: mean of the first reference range 14.8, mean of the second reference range 14.4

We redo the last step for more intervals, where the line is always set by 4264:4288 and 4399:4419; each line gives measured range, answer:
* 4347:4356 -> 0.06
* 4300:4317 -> 0.07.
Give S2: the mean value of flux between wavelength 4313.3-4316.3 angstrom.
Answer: 14.7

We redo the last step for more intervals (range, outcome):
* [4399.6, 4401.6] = 15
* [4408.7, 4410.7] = 14.1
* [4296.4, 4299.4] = 13.9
